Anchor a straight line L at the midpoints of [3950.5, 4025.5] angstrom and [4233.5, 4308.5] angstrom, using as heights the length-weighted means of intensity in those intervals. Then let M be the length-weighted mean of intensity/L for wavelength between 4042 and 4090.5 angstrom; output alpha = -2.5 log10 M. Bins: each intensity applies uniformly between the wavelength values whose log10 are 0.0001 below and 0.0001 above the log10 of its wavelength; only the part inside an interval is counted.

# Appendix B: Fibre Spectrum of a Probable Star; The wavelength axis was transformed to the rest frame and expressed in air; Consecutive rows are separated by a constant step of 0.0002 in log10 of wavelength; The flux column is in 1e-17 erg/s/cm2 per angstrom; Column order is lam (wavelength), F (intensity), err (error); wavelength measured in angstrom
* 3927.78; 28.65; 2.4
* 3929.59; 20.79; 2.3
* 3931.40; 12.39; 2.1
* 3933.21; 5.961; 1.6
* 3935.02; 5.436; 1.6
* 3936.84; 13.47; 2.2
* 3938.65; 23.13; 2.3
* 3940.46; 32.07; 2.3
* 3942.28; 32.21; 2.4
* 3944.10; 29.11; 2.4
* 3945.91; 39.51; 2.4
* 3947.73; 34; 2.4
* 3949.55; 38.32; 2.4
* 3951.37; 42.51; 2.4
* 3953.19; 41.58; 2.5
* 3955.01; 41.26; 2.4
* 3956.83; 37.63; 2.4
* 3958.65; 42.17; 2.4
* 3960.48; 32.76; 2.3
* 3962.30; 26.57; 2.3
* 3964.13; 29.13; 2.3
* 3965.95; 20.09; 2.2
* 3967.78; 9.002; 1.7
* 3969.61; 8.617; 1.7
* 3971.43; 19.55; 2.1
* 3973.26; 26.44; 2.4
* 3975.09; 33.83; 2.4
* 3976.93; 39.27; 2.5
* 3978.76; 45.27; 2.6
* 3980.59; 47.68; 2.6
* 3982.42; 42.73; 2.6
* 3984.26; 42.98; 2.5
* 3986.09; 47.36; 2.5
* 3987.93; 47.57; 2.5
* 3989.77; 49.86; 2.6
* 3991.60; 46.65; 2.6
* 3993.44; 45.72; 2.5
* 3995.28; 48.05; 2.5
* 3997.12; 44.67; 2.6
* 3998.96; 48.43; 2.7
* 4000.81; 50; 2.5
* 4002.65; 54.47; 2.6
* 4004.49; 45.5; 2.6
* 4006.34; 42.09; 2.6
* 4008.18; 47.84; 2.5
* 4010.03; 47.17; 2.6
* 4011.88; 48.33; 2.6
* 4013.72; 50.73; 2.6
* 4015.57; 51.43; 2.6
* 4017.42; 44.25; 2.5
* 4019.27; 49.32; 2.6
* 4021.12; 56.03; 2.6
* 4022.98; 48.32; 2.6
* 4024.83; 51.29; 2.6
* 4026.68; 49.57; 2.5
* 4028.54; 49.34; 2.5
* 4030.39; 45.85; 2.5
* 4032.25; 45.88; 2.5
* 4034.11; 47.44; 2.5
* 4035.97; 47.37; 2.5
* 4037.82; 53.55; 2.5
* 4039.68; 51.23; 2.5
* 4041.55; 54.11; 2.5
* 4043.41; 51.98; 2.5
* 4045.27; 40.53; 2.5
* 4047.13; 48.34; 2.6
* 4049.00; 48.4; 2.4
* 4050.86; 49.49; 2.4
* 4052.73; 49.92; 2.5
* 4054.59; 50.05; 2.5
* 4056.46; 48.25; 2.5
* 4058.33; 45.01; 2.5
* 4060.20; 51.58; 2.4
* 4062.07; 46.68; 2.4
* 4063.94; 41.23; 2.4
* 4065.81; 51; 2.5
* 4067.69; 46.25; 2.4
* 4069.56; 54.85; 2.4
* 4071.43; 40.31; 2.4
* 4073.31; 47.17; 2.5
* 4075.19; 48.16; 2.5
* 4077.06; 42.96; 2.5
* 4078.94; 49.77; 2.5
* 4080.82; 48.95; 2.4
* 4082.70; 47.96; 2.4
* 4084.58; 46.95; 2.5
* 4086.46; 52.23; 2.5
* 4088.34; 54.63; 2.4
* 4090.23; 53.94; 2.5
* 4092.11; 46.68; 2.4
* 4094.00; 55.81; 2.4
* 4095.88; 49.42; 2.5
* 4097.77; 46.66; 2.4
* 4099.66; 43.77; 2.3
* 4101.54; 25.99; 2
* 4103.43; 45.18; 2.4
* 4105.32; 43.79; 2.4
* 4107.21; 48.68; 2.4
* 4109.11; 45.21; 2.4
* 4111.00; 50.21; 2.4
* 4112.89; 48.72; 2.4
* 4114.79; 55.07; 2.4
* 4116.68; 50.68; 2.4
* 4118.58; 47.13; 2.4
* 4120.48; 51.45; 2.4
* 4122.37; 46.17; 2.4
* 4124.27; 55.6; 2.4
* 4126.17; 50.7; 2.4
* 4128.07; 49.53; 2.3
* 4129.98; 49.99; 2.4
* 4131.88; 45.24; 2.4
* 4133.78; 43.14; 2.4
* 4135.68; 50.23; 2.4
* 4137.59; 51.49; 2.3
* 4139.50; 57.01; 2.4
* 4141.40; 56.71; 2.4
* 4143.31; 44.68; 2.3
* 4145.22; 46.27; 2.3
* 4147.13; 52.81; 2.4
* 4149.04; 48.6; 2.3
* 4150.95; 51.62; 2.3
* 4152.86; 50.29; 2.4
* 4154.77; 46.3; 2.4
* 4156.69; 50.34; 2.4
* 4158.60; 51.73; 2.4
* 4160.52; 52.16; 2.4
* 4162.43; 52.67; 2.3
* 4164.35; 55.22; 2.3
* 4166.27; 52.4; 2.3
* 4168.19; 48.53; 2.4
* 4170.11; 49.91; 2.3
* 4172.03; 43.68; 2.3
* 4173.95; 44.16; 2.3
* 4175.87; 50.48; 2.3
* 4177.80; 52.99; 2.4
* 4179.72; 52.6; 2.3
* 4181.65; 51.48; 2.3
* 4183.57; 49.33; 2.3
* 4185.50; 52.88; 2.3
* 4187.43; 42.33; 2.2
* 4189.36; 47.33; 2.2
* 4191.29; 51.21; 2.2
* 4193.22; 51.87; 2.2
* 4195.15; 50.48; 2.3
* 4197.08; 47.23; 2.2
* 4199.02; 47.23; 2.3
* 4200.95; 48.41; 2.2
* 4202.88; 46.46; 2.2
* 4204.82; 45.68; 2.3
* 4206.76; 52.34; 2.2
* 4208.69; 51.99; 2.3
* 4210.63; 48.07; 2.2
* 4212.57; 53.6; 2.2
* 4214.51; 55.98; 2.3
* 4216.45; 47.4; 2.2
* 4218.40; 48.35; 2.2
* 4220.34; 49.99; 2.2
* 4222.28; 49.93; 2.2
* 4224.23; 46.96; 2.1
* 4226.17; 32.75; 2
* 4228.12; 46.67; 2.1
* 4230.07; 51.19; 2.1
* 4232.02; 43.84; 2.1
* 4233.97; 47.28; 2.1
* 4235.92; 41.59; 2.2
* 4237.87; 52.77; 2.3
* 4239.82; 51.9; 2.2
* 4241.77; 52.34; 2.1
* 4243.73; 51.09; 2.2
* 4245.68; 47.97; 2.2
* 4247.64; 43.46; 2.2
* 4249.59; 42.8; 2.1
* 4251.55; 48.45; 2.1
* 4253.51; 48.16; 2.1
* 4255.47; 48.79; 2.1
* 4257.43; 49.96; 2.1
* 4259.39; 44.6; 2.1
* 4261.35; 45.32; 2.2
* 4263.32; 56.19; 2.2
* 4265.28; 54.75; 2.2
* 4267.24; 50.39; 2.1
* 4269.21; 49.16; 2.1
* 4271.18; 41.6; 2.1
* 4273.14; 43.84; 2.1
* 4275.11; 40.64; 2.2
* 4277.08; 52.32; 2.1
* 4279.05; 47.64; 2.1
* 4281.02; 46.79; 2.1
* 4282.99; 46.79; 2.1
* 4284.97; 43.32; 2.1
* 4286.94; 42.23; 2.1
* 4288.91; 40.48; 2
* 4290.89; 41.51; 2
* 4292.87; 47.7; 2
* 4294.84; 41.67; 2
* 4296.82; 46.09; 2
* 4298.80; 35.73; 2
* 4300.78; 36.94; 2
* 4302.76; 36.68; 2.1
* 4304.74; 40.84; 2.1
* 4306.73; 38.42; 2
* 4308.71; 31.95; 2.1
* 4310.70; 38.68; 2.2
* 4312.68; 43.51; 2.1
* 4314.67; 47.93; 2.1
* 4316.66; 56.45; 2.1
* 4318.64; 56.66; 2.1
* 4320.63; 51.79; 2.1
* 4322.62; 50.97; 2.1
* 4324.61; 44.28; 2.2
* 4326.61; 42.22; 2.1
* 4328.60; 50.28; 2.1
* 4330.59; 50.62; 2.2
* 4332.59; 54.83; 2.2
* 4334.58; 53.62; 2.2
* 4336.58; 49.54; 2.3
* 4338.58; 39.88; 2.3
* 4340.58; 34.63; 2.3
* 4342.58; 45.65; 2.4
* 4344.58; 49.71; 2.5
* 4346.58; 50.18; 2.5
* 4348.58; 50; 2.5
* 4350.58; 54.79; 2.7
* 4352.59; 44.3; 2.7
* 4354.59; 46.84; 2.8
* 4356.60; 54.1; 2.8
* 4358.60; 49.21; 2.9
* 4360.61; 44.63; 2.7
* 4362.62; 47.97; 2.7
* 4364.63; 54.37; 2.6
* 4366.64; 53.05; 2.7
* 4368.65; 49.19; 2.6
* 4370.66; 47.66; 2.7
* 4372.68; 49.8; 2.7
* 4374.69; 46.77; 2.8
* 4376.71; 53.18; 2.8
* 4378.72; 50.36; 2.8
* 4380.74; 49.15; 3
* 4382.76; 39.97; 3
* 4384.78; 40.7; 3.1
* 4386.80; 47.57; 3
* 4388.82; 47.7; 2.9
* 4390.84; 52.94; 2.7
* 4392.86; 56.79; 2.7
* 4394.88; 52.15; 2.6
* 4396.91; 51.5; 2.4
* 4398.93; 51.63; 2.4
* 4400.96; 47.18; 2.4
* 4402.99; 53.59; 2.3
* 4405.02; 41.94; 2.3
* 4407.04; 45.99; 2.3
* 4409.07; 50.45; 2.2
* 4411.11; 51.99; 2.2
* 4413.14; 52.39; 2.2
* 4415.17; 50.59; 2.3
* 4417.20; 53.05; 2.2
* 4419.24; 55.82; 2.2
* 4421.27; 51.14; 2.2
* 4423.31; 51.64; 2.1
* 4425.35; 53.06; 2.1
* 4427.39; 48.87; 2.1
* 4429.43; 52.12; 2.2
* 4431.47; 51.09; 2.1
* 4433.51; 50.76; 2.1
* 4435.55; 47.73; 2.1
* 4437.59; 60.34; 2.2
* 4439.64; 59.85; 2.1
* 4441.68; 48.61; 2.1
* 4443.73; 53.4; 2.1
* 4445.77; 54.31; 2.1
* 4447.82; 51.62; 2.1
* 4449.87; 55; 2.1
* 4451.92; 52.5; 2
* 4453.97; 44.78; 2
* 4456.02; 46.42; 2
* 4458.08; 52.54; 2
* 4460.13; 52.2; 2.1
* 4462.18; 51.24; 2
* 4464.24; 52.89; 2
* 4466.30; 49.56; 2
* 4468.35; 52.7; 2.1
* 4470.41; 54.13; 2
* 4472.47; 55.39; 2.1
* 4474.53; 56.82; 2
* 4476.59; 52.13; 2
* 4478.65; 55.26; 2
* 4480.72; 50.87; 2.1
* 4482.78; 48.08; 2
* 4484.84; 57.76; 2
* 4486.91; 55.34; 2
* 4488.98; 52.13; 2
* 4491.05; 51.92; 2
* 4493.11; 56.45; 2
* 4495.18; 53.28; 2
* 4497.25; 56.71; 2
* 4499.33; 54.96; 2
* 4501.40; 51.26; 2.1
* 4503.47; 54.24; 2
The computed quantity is -0.14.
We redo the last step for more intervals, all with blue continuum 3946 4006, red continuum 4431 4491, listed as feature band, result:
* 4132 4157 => -0.15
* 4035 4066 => -0.20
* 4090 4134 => -0.13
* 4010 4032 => -0.23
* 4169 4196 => -0.11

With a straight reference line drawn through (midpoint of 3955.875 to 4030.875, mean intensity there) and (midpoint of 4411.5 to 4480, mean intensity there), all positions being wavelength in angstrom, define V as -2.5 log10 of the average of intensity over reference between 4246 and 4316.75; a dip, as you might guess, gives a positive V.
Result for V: 0.09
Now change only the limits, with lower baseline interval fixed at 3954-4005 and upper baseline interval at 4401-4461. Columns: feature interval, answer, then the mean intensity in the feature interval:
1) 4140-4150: -0.164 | 50.2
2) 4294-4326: 0.102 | 43.7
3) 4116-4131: -0.179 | 50.1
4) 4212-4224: -0.120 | 50.5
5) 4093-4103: -0.067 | 44.4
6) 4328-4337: -0.074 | 52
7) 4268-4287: 0.031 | 45.6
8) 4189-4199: -0.115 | 49.5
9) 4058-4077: -0.154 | 47.1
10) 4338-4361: 0.042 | 47.2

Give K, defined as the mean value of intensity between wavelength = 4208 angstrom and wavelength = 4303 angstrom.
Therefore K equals 46.7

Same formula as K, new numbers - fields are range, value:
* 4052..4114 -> 47.5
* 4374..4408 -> 48.8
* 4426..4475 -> 52.2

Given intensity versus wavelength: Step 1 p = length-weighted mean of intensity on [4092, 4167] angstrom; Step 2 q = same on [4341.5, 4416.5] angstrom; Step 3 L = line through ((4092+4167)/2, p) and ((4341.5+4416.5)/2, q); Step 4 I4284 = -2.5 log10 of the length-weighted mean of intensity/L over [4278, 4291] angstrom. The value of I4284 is 0.12 mag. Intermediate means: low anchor 49.2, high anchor 49.4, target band 44.3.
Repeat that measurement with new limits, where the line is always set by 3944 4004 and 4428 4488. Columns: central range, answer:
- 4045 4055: -0.19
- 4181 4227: -0.09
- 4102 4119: -0.13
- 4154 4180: -0.15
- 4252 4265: -0.06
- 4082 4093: -0.21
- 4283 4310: 0.18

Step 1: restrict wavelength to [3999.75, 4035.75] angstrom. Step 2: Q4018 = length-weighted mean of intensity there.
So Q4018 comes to 48.6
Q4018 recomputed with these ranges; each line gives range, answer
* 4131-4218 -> 49.8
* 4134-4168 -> 51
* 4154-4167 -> 51.6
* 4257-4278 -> 48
